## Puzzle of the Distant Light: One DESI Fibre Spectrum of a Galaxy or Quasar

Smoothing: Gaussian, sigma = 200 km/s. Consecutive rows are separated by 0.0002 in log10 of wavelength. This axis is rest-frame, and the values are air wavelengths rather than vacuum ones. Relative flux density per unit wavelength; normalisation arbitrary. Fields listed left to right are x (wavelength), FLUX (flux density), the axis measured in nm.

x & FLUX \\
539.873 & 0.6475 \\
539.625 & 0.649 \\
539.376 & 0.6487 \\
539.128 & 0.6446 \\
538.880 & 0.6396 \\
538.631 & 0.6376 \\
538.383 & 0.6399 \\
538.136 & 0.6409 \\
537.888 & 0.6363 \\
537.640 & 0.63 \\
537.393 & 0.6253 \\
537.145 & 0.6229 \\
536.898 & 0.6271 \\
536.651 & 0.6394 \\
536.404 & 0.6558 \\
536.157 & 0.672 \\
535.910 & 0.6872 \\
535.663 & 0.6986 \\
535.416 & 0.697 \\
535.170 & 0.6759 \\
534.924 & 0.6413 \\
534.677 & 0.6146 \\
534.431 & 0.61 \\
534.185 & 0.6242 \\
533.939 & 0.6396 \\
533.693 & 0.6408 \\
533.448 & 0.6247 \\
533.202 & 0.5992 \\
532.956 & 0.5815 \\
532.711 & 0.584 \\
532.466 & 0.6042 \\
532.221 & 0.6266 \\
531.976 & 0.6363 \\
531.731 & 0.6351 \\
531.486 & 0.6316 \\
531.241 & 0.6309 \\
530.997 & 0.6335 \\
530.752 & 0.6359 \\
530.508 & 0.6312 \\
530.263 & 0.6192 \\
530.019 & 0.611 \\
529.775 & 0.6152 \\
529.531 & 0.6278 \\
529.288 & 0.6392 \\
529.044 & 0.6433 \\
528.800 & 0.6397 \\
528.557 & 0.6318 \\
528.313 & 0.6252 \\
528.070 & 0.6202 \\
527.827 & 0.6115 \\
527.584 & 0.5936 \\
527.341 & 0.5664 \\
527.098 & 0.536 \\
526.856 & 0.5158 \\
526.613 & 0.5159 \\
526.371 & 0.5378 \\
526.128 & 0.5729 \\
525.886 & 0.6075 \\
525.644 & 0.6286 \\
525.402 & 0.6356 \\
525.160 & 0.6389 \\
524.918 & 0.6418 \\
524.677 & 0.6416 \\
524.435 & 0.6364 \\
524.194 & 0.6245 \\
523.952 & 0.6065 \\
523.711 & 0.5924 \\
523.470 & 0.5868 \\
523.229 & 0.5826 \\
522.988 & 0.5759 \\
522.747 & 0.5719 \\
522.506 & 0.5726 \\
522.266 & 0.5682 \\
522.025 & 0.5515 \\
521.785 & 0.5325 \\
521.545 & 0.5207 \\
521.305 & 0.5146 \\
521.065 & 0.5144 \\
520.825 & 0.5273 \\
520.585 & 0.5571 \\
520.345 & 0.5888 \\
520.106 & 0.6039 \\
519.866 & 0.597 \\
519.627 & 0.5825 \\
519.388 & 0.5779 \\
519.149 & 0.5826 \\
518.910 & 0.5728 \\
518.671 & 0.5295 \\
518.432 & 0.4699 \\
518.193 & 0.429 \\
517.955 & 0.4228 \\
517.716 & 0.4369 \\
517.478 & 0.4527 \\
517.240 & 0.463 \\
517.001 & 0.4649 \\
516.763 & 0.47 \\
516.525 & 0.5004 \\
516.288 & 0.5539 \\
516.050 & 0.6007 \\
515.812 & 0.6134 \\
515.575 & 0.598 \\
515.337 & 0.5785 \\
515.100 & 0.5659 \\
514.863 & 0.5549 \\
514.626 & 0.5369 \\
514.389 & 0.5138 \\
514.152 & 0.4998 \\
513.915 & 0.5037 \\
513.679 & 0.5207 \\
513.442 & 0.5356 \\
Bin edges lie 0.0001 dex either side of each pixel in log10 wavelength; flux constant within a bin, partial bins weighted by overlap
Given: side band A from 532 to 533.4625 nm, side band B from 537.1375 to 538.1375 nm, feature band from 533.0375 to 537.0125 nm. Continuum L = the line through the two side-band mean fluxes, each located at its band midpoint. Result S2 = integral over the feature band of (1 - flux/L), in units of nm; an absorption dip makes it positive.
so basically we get -0.191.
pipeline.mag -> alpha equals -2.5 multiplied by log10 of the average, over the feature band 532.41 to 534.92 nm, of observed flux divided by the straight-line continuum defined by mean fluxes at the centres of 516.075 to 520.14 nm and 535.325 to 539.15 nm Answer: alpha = 0.02 mag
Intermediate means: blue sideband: 0.513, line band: 0.614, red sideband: 0.649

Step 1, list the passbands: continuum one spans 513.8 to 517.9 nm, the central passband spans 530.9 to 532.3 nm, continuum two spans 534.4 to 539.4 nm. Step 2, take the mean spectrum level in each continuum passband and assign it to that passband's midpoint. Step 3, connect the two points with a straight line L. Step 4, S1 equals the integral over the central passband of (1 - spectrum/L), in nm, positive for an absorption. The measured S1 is -0.04 nm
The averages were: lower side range 0.522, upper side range 0.648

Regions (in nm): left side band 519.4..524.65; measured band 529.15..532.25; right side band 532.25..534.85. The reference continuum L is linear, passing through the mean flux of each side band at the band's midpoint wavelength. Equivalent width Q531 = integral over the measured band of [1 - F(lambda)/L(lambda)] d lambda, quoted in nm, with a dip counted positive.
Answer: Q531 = -0.13 nm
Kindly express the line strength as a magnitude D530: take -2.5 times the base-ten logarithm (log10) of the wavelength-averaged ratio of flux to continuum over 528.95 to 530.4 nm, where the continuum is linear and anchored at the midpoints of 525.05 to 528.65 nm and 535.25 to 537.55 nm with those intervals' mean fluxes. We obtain -0.03 mag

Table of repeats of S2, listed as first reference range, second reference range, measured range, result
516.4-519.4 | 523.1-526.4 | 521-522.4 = 0.05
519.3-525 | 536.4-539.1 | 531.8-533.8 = 0.01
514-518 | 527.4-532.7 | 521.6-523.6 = 0.01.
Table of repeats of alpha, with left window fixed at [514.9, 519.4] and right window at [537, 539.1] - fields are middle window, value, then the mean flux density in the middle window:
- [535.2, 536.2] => -0.111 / 0.689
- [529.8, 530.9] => -0.056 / 0.623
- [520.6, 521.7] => 0.037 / 0.523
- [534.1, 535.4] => -0.039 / 0.639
